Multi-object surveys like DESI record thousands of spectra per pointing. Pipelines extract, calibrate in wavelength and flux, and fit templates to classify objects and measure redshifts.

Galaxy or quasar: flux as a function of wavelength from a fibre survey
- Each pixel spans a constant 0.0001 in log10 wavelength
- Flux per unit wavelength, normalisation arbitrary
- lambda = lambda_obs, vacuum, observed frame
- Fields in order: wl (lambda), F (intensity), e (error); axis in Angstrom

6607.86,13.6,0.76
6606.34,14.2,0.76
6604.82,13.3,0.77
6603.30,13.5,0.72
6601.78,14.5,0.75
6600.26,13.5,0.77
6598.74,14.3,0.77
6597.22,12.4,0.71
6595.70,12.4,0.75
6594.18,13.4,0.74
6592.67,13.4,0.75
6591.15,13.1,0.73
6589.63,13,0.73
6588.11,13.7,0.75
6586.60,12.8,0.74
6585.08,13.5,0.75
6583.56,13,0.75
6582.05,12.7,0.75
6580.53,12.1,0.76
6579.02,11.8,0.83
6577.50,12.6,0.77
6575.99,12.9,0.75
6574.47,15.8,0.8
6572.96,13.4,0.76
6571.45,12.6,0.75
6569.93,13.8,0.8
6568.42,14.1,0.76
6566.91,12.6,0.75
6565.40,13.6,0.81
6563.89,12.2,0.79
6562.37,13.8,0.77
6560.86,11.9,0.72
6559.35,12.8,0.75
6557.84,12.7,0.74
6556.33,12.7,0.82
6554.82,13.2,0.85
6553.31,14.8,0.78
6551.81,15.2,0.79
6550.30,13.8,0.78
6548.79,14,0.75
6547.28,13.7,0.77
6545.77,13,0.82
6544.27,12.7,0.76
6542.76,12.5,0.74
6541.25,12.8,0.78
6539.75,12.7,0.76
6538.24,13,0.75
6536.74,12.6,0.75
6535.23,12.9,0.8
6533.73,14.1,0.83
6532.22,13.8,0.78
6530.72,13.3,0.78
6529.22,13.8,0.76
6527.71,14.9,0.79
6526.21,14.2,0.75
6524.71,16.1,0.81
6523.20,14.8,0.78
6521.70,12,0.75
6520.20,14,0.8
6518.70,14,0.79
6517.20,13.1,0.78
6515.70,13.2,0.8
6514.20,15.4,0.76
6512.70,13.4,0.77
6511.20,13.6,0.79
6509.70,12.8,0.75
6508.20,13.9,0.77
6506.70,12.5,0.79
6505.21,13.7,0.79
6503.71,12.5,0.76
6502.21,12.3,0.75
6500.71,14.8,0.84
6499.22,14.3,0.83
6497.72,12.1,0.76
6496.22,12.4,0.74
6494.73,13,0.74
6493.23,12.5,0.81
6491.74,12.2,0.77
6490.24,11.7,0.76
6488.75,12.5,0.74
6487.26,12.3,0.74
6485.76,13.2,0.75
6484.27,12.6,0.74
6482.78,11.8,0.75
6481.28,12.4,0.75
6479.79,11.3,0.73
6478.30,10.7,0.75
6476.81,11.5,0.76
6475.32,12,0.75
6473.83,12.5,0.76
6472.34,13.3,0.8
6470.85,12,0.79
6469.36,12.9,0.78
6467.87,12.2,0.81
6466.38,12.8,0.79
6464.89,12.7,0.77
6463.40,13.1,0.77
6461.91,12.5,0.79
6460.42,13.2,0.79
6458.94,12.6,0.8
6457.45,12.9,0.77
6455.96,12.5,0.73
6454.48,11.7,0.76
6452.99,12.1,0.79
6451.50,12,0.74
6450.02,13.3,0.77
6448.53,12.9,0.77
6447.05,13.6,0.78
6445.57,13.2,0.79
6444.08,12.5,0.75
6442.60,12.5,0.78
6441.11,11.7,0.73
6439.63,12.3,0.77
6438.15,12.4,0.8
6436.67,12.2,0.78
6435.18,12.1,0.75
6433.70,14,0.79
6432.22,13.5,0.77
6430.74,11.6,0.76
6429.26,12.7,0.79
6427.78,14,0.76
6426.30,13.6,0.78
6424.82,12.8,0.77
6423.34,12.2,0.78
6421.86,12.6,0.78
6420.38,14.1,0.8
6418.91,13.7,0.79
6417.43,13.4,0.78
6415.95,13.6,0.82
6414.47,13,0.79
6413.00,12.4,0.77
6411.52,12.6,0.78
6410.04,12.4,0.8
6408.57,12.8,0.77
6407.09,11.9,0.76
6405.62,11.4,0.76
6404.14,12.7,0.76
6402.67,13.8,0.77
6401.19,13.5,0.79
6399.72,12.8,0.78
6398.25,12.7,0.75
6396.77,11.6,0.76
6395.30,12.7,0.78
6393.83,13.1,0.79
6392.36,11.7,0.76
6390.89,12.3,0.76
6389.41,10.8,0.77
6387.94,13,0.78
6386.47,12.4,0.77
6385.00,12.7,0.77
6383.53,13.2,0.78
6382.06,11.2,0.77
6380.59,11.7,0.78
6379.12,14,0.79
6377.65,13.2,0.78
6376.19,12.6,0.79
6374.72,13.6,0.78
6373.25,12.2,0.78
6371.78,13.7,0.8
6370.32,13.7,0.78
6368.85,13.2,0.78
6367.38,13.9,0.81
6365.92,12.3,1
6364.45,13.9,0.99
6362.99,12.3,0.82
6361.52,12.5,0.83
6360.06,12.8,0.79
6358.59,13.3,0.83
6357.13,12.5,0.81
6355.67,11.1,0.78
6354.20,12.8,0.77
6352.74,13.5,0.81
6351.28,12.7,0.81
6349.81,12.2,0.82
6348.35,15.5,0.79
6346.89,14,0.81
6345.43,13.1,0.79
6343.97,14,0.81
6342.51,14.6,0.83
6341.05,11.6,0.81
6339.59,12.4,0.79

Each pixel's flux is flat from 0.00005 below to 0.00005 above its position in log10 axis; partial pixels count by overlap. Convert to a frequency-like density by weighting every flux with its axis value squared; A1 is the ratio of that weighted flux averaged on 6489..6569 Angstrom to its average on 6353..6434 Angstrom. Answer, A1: 1.09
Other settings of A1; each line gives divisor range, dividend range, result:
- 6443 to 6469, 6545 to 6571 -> 1.09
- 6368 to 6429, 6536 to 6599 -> 1.08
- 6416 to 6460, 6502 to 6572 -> 1.08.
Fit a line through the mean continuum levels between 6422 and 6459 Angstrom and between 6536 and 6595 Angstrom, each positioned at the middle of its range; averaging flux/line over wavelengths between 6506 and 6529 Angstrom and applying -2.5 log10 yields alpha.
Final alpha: -0.07 mag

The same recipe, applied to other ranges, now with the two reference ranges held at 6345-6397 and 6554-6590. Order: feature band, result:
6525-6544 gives -0.03 mag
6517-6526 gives -0.09 mag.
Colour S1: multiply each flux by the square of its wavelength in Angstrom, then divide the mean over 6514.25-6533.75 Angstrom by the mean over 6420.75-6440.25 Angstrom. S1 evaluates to 1.13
